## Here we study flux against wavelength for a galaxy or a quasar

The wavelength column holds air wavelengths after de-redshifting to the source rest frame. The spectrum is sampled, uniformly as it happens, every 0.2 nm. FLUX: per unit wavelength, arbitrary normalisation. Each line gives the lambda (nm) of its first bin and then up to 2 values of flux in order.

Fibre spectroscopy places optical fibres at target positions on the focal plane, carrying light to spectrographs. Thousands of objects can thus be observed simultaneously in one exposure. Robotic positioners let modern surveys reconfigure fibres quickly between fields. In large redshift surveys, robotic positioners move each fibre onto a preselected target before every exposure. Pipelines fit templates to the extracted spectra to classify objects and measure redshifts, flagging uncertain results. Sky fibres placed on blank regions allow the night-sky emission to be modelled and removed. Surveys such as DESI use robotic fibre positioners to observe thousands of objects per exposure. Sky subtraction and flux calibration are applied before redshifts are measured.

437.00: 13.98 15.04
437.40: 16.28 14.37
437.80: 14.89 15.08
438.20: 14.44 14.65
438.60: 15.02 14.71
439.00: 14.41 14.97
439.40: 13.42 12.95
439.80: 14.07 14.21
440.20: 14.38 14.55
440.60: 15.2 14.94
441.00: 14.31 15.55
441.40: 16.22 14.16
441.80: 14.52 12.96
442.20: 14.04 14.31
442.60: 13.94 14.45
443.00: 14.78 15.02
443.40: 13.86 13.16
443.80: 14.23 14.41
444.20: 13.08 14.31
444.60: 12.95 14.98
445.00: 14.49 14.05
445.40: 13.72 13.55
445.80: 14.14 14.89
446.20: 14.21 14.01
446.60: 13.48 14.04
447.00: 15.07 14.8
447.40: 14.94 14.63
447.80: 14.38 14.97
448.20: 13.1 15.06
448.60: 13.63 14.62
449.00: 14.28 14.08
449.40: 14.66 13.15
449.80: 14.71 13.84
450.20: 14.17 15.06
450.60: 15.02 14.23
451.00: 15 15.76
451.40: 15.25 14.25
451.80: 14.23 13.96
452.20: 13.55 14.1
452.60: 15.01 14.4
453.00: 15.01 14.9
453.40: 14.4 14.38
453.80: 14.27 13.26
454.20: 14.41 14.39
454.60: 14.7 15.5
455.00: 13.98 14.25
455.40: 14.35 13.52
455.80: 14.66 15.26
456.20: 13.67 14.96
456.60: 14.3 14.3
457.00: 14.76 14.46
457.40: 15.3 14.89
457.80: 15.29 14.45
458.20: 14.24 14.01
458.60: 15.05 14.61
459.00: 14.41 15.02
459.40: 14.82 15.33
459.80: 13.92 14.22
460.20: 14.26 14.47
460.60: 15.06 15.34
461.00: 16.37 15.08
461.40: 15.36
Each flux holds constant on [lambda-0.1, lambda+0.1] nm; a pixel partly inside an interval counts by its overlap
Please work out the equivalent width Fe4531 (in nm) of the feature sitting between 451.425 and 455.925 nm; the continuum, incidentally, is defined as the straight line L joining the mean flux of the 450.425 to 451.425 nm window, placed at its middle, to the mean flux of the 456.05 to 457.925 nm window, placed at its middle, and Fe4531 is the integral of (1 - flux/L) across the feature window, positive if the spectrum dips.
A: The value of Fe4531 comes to 0.155 nm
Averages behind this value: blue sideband 15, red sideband 14.7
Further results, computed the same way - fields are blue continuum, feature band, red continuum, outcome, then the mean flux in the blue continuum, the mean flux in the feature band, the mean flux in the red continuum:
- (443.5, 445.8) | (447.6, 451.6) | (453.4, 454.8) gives -0.095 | 13.9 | 14.5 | 14.3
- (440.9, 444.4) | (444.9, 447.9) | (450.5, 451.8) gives 0.052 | 14.3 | 14.3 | 14.9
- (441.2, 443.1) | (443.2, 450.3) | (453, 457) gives 0.126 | 14.4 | 14.2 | 14.4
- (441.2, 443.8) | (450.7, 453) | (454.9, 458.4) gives -0.017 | 14.3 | 14.5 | 14.5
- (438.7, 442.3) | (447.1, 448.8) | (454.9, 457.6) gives -0.001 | 14.4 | 14.4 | 14.5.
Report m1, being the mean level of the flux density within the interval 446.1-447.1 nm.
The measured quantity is 14.2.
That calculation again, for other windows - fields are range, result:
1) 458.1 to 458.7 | 14.4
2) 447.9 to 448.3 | 14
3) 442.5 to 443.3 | 14.5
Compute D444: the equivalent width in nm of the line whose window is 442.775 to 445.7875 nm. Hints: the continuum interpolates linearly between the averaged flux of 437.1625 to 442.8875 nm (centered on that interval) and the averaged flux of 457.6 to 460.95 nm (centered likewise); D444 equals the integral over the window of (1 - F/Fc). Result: 0.107 nm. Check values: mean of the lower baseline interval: 14.5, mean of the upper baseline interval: 14.7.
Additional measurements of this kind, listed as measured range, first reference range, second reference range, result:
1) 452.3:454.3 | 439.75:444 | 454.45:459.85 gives 0.019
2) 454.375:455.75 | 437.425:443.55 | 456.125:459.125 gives 0.017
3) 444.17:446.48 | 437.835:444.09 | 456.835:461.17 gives 0.071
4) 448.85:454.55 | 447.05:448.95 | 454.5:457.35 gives 0.022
